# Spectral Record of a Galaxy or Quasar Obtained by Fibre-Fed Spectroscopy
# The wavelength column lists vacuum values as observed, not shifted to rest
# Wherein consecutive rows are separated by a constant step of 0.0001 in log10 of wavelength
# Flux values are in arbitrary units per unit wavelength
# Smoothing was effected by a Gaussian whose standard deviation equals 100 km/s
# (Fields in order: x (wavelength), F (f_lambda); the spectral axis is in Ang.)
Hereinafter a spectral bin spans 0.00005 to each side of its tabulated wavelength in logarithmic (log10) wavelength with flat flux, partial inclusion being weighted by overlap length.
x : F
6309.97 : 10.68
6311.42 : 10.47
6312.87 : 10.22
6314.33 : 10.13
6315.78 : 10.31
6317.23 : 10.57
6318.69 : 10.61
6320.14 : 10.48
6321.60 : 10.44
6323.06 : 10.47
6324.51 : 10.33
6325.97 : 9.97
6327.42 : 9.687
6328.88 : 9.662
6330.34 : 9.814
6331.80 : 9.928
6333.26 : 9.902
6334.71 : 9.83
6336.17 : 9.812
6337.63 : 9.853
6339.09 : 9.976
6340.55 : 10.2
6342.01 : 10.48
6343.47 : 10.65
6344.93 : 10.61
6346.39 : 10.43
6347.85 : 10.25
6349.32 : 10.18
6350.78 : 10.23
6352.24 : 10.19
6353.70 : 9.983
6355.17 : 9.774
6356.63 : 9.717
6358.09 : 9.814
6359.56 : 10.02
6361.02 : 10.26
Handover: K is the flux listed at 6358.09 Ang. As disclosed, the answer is 9.814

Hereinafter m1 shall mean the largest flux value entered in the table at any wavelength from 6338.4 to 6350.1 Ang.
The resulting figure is 10.65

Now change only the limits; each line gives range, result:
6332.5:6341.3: 10.2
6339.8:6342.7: 10.48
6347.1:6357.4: 10.25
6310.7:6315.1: 10.47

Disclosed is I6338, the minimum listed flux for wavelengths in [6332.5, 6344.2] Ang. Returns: 9.812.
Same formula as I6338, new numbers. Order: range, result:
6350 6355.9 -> 9.774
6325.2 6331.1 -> 9.662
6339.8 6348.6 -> 10.2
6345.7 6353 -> 10.18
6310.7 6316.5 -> 10.13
